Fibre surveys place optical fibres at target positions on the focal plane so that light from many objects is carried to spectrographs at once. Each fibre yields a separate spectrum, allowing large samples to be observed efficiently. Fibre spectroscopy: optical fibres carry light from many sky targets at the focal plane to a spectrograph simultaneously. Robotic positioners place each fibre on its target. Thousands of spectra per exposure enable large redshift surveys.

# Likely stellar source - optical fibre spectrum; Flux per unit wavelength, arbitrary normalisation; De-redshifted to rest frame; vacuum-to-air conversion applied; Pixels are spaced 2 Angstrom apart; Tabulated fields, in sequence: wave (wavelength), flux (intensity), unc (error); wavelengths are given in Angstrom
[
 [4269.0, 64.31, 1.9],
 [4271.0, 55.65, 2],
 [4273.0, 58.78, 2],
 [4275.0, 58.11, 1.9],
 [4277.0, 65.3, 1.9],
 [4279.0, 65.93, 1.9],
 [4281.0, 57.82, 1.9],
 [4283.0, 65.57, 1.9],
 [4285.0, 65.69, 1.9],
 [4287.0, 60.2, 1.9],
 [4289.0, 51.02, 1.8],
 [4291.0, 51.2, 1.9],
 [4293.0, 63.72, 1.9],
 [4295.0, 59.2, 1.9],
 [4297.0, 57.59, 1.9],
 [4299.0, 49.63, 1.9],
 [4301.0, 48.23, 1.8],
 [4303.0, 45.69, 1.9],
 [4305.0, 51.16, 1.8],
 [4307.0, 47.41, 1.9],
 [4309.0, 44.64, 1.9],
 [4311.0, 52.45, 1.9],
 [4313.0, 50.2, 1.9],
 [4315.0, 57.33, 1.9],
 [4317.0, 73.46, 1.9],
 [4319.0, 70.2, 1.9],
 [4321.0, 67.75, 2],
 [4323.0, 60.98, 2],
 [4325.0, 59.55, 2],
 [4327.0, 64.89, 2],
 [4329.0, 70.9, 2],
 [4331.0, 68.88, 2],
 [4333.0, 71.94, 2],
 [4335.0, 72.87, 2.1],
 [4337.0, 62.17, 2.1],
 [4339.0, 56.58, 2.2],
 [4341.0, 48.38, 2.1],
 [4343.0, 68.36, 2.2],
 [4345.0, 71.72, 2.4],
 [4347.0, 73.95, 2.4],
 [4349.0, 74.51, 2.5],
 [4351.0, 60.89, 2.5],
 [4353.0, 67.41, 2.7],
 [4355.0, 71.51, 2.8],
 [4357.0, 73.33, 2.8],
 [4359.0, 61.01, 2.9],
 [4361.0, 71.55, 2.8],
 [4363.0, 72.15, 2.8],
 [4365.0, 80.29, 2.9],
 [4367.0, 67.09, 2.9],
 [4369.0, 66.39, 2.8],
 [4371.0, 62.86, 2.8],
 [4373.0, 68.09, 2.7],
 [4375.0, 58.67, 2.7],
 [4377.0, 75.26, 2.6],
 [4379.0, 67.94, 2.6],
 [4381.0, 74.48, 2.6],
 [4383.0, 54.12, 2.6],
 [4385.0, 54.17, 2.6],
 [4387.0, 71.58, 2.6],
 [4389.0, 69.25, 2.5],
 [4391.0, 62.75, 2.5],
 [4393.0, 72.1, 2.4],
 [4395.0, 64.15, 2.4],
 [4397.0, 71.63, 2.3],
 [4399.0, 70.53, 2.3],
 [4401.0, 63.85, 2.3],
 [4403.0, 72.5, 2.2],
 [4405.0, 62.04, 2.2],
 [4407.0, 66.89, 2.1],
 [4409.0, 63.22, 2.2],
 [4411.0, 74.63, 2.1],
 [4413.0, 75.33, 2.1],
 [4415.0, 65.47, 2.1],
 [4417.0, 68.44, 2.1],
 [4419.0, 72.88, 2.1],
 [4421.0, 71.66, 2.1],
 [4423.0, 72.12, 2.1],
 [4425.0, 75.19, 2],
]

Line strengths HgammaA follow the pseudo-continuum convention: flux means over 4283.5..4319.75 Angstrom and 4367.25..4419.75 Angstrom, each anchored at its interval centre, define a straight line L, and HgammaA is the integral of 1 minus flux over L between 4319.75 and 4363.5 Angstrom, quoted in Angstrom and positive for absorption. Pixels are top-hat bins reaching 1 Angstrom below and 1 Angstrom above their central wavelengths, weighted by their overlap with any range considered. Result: -4.5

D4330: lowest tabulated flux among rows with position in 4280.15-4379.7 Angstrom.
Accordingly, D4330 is 44.64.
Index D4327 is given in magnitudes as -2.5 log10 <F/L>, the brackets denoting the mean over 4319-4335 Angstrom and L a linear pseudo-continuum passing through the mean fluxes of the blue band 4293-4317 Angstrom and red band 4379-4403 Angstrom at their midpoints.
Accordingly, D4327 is -0.19 mag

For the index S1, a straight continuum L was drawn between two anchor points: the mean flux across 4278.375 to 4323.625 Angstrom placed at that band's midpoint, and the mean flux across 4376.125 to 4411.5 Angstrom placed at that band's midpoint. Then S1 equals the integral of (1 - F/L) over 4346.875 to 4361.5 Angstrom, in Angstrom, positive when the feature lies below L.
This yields -1.40 Angstrom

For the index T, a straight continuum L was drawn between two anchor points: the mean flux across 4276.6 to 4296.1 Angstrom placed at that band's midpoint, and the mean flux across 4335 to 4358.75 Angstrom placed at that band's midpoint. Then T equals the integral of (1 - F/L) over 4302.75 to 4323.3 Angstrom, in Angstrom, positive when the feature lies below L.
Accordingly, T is 2.1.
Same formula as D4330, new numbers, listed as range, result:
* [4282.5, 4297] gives 51.02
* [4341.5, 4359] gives 60.89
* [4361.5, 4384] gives 54.12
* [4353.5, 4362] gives 61.01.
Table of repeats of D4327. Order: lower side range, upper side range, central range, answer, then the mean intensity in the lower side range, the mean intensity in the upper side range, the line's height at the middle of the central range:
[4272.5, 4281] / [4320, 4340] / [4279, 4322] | 0.12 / 61.7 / 65.7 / 63.5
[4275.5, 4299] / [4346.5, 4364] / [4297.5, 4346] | 0.09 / 59.8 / 69.5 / 64.7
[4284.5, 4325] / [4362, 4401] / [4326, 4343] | -0.07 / 56.4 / 67.5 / 60.7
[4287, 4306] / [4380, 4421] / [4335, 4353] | -0.09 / 53.4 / 67.6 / 59.9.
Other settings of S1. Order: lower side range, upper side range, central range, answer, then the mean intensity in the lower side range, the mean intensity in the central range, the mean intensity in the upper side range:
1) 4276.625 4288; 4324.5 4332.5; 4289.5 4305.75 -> 2.8 Angstrom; 63.3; 53.3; 66.8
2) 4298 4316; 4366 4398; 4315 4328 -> -3.1 Angstrom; 49.6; 65.5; 66.3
